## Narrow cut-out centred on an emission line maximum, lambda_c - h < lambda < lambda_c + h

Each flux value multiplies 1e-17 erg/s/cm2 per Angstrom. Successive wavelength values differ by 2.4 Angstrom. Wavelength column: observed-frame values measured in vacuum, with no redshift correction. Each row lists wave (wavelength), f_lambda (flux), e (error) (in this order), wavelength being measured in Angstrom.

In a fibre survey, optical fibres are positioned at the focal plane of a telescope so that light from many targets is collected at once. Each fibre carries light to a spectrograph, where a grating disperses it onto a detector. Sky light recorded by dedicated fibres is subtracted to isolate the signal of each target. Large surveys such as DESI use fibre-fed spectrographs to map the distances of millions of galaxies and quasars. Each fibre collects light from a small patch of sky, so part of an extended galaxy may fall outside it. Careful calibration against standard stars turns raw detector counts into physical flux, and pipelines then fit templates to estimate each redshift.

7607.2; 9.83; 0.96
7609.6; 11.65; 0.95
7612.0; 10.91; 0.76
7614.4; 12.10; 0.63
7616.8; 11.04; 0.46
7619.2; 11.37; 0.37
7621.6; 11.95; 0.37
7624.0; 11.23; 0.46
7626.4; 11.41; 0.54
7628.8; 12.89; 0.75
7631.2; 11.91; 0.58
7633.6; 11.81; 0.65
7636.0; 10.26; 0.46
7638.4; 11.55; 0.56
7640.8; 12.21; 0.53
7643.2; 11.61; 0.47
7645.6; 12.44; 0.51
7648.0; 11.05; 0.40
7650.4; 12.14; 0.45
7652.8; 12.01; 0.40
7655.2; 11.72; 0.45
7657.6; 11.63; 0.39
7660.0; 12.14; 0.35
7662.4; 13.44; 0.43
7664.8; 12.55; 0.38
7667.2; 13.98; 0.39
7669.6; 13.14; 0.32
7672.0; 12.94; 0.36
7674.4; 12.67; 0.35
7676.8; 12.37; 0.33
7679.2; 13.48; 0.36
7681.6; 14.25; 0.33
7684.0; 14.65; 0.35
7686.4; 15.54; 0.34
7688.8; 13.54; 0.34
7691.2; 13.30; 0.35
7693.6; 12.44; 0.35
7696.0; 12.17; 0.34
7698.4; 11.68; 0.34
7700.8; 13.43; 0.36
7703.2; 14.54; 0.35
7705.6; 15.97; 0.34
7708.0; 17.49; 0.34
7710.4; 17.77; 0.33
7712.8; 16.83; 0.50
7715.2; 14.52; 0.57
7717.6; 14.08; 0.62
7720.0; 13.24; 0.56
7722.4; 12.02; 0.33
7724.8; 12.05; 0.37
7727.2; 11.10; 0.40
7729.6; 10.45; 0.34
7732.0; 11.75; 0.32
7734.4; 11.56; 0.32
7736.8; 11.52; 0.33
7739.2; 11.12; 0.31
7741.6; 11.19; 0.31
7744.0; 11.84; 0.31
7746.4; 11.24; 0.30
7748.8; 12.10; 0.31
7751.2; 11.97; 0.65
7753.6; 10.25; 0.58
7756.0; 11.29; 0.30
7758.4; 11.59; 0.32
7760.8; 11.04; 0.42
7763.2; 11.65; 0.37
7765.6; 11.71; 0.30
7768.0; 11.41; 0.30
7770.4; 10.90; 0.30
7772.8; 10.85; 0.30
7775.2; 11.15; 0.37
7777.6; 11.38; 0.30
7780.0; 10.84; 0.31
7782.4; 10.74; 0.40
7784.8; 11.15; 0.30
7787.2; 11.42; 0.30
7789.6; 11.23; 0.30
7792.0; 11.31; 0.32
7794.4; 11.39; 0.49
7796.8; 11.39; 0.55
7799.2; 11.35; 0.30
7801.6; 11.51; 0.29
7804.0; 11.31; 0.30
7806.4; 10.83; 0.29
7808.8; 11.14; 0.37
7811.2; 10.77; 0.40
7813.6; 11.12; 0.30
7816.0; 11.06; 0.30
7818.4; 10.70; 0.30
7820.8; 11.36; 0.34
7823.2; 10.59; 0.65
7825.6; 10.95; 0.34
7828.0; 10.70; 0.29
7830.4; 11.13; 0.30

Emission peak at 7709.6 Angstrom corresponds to [N II] 6583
